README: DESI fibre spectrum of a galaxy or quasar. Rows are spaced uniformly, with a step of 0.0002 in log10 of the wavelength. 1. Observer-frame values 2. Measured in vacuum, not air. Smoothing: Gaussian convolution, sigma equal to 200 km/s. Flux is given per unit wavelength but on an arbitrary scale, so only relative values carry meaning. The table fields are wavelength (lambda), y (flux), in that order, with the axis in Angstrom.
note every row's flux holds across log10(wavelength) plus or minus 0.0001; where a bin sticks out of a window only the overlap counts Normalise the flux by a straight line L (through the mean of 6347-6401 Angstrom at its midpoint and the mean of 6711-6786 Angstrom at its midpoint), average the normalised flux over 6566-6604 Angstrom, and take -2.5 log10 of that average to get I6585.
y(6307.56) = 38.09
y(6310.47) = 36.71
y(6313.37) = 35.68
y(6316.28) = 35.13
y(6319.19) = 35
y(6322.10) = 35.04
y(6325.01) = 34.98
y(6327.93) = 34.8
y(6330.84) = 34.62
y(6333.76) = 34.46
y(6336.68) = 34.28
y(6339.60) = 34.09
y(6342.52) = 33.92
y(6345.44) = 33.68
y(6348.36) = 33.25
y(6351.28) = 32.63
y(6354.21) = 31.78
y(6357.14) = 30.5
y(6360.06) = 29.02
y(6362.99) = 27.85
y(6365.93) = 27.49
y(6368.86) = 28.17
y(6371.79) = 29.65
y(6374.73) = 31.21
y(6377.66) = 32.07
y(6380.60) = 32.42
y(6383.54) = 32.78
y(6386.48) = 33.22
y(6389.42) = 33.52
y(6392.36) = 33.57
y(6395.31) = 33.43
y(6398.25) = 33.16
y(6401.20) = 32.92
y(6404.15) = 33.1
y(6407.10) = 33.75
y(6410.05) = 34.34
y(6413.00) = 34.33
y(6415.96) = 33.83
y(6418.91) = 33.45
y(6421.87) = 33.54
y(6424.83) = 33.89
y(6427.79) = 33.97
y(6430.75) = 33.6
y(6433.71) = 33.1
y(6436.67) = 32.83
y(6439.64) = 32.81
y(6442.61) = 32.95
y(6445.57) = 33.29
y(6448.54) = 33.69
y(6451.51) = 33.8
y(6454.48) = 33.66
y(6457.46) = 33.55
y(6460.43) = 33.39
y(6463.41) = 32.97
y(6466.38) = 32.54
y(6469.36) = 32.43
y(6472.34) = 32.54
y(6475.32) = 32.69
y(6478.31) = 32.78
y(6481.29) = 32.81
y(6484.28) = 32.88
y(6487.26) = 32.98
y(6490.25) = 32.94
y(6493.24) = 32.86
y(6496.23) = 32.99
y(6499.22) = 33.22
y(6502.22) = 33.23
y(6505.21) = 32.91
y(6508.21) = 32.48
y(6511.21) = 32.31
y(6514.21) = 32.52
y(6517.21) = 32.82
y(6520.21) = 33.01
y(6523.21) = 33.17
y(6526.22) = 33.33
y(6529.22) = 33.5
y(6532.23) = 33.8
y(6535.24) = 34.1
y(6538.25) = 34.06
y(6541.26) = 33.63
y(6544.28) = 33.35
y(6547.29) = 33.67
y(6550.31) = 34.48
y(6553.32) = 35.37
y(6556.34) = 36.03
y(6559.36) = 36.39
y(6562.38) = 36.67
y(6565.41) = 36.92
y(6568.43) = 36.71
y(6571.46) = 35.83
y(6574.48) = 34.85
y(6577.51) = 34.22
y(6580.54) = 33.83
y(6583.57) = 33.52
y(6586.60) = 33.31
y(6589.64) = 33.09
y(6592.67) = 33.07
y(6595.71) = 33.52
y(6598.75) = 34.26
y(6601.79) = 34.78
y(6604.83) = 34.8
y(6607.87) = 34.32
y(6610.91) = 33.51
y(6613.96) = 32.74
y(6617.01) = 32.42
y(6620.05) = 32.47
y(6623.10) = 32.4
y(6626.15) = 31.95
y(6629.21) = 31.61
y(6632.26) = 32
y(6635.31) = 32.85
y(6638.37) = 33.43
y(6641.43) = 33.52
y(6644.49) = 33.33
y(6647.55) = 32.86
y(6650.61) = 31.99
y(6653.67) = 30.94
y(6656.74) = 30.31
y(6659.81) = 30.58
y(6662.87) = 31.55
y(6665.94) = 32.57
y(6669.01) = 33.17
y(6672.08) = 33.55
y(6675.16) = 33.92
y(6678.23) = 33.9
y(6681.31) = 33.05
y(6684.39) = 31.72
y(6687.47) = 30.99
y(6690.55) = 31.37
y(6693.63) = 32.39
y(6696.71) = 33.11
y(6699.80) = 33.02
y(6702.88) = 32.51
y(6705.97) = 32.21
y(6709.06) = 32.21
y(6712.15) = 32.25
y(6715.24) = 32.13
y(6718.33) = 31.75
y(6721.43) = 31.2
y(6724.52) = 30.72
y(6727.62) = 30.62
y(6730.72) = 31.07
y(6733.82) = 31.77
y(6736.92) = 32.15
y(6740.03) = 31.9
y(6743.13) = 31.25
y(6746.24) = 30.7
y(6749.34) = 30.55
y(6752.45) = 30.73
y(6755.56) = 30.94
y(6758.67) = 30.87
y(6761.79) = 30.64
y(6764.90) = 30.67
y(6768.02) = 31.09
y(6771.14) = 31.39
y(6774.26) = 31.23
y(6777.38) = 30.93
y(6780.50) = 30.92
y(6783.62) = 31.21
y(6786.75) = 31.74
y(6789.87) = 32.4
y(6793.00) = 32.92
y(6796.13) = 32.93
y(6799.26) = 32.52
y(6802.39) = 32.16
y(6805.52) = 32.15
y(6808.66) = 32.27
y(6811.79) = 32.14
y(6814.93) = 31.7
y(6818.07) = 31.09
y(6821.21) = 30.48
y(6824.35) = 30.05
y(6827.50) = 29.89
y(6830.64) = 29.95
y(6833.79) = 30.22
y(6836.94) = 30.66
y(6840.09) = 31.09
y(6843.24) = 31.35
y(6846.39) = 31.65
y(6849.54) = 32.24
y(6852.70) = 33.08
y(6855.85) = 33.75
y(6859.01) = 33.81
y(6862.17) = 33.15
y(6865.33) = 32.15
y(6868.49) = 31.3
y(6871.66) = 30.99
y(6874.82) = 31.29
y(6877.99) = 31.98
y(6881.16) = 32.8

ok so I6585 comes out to -0.10 mag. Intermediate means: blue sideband 31.5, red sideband 31.2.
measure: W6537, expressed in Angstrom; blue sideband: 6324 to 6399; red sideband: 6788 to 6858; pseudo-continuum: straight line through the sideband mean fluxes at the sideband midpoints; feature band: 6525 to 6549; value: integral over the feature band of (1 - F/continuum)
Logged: -1.2 Angstrom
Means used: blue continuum 32.3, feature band 33.7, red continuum 31.7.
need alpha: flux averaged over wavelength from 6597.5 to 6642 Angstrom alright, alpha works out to 33.1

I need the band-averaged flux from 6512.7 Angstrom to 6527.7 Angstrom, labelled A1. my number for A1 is 33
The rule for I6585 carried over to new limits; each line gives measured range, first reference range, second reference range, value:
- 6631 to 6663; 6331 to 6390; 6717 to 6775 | -0.03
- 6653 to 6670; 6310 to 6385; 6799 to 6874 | 0.02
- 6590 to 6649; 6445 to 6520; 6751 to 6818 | -0.03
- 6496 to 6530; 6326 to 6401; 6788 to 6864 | -0.03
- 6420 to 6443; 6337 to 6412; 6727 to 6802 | -0.04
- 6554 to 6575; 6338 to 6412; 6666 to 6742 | -0.13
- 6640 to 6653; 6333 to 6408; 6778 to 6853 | -0.04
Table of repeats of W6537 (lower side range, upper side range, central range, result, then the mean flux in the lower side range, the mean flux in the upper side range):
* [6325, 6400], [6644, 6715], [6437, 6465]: -0.9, 32.3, 32.3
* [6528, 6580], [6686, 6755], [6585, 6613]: 0.2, 34.9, 31.7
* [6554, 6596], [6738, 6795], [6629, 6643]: 0.4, 34.9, 31.2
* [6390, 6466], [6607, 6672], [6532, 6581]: -3.2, 33.5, 32.4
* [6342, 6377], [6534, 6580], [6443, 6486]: -0.1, 30.7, 35.1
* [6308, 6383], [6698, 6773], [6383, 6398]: -0.3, 32.8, 31.4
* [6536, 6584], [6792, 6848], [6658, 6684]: 0.6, 35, 31.4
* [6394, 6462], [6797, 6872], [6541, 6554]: -0.4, 33.5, 31.7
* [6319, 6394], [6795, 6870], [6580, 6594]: -0.5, 32.4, 31.7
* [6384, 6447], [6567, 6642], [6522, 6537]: 0.0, 33.4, 33.6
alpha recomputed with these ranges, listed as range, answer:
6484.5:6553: 33.3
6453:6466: 33.3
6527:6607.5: 34.5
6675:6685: 33.2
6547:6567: 35.8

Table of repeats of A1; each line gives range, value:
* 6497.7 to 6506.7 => 33.1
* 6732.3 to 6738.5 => 31.9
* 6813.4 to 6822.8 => 31.1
